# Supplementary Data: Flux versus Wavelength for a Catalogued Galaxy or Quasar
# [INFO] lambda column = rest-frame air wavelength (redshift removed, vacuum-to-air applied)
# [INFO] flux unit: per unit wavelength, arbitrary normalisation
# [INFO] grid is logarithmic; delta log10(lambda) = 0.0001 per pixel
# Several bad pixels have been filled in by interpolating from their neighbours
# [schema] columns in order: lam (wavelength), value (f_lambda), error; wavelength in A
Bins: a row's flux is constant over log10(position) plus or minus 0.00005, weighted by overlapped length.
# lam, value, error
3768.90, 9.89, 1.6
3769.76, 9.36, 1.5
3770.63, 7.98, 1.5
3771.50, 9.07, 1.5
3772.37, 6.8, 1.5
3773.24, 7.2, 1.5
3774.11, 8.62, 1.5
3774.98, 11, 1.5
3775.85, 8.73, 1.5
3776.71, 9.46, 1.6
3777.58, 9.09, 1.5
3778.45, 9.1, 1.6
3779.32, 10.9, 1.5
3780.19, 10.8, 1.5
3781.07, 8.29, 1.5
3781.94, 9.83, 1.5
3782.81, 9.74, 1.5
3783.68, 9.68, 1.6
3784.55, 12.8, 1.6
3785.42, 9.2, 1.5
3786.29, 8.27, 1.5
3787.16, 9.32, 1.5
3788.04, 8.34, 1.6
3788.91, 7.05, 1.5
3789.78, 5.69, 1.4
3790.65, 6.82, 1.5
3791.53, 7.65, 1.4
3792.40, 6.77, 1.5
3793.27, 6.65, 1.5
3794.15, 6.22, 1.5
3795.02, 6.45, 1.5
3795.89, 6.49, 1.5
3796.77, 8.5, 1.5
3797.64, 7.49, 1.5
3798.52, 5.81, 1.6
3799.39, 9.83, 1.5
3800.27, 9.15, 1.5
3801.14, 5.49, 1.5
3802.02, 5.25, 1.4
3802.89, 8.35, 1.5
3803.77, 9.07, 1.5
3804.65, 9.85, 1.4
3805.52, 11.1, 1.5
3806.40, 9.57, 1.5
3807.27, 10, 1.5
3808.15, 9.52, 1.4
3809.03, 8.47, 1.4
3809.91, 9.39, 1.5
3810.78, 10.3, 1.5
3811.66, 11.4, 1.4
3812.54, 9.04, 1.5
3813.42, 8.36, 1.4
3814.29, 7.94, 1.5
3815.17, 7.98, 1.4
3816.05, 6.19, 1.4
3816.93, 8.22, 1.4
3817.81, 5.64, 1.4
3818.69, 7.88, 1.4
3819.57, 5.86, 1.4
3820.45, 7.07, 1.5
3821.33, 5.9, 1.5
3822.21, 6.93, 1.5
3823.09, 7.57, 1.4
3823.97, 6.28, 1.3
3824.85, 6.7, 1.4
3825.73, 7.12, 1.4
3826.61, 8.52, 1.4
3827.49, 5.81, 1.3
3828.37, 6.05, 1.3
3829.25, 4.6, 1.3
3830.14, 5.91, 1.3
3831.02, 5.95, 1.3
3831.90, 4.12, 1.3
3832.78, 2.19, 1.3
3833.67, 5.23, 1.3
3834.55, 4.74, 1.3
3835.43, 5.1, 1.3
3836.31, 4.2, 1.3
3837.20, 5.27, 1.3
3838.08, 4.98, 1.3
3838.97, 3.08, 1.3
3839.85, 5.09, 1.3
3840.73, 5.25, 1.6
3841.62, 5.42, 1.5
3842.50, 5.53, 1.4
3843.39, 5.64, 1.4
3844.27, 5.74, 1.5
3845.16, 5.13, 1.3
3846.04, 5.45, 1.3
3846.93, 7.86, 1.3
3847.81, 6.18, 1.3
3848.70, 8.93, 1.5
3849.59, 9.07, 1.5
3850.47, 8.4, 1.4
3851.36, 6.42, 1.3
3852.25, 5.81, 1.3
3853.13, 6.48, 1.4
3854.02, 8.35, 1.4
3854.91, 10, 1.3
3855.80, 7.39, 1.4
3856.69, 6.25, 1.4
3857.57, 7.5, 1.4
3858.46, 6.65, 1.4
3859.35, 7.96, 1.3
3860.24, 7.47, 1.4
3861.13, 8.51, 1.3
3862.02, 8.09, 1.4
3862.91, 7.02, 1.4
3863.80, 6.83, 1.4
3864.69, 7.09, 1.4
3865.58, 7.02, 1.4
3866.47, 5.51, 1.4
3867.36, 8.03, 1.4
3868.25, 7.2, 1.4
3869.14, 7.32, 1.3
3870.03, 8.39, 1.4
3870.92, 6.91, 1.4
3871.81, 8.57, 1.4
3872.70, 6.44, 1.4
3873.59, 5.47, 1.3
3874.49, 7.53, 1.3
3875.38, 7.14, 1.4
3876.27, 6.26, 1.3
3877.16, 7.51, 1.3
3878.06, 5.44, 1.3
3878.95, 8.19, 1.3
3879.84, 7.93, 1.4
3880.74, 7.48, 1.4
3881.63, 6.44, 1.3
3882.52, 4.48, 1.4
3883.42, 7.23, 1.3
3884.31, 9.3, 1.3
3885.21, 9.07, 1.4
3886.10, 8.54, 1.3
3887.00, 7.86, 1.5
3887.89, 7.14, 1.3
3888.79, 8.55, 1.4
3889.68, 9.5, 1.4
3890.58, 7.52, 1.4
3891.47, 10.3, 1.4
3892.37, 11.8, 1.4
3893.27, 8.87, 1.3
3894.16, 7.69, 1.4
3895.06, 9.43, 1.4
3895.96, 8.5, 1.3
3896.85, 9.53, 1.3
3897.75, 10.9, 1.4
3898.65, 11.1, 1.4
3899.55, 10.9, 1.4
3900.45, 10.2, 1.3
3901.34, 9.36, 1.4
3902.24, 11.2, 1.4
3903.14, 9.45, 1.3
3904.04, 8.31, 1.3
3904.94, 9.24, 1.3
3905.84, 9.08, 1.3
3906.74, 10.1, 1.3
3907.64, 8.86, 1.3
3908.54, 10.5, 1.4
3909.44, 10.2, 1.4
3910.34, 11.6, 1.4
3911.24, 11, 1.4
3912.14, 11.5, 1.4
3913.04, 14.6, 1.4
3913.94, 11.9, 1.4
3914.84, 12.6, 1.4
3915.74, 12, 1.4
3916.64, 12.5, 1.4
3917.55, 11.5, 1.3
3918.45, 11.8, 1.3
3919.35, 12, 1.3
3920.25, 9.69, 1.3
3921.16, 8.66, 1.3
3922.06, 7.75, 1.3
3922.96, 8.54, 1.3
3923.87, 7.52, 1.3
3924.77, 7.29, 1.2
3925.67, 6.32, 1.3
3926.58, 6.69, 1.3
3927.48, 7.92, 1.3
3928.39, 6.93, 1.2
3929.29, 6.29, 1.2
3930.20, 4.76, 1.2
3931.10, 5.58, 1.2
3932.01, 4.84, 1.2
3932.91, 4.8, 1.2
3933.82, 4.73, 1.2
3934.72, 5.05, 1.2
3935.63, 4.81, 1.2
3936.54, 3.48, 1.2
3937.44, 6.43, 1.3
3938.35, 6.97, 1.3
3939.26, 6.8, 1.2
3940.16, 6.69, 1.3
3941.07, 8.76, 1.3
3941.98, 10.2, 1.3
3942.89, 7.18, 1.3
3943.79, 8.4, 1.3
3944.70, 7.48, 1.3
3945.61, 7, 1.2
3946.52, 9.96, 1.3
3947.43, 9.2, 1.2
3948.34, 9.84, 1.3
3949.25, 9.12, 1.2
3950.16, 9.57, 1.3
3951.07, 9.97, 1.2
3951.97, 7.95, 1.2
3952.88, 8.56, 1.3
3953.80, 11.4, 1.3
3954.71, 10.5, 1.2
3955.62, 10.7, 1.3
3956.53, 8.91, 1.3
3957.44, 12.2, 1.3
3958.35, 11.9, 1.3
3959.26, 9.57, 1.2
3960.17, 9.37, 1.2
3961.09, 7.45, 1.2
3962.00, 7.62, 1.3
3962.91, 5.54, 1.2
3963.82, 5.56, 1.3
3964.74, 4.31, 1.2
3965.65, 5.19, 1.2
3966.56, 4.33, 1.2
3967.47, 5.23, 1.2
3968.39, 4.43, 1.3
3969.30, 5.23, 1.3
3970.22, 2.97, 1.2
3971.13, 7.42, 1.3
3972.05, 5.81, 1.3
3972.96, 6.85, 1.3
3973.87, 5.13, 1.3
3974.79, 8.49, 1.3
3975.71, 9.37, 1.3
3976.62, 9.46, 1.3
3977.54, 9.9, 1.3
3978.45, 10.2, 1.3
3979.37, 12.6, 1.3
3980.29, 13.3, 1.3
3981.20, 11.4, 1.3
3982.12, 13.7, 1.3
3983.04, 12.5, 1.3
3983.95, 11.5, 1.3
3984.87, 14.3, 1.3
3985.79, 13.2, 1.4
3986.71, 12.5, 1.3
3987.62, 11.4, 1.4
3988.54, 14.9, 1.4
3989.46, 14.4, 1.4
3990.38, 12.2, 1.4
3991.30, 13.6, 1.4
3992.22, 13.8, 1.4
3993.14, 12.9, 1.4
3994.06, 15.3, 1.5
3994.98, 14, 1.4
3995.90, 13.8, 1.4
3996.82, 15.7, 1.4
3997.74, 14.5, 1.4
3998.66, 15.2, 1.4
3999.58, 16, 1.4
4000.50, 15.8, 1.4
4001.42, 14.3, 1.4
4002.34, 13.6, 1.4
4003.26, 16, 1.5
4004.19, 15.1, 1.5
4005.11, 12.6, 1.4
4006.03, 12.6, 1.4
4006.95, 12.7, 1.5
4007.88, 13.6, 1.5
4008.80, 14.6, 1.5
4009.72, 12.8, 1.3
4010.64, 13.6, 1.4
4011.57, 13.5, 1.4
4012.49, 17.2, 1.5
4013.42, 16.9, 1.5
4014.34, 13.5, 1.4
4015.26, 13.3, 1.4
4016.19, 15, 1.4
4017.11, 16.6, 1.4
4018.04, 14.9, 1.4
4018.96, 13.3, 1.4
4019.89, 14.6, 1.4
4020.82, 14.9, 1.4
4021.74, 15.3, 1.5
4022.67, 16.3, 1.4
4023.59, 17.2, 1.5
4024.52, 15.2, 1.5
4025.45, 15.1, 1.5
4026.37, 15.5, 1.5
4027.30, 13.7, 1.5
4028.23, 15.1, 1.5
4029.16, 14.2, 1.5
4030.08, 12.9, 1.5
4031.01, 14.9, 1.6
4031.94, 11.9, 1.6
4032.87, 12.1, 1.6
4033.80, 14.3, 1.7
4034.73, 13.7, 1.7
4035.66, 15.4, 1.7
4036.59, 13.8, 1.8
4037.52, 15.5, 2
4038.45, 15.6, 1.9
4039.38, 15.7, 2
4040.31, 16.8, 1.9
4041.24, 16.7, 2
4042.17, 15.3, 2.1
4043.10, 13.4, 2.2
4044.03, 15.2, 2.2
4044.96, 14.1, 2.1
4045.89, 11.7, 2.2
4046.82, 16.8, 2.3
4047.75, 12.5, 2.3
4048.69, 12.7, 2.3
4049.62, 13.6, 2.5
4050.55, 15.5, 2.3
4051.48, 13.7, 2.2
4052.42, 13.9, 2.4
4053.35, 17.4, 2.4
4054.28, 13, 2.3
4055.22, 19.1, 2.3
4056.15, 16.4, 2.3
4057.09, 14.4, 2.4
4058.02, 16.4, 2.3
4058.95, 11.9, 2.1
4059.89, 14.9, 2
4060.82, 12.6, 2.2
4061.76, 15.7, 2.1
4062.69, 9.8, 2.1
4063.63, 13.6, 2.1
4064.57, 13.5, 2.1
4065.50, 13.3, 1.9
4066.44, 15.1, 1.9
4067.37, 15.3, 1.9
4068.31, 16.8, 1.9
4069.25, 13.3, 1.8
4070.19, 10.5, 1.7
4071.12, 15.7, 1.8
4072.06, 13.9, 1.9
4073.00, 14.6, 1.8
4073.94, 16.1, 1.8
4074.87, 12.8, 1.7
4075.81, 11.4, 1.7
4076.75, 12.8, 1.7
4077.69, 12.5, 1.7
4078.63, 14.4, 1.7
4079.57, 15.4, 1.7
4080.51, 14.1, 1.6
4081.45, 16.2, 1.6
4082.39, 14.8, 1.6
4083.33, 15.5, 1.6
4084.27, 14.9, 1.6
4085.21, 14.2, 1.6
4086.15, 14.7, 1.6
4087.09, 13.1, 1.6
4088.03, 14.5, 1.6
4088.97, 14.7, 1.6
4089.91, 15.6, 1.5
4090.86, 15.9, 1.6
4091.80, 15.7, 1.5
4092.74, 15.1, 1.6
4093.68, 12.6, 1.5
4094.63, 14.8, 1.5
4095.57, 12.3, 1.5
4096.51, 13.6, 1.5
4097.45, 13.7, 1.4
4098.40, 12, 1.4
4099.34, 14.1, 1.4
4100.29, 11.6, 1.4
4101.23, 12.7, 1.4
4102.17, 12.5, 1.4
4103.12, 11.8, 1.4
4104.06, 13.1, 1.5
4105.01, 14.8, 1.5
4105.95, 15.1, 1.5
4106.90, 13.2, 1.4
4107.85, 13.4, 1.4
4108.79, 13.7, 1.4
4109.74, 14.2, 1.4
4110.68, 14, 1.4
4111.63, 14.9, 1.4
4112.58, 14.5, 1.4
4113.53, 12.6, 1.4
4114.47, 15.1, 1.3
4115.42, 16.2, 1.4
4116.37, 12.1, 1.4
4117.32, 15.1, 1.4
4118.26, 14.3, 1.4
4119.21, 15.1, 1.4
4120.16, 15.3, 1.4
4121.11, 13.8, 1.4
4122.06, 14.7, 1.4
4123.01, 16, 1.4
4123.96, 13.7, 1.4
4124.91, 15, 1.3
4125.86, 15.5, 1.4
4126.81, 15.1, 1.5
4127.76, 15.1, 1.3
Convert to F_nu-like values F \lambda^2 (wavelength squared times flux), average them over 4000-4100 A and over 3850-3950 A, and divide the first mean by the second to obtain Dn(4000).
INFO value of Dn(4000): 1.88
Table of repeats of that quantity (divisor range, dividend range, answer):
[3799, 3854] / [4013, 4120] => 2.34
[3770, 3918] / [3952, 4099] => 1.80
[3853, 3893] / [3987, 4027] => 2.04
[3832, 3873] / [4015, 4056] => 2.47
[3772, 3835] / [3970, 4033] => 1.88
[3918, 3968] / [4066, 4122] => 1.97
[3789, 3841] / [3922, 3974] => 1.12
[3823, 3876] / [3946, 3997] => 1.62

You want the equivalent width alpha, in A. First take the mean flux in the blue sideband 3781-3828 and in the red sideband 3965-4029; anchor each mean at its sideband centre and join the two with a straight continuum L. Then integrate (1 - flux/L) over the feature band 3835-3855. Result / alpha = 6.3 A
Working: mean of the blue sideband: 8.01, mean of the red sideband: 12.6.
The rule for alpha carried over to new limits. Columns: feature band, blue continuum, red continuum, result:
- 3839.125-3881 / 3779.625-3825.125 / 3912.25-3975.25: 5.5 A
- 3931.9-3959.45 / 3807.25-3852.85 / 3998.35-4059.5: 7.7 A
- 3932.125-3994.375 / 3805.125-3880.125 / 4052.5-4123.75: 9.6 A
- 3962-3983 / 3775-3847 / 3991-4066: 8.3 A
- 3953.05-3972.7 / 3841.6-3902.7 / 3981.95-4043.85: 7.4 A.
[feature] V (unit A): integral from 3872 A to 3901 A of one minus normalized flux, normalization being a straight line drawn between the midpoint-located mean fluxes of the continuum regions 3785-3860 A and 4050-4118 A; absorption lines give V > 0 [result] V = 1.8 A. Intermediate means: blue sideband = 7.06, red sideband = 14.1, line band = 8.27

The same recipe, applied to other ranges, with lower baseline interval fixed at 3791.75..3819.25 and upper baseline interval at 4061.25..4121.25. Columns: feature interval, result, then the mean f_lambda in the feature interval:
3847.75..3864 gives 2.8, 7.58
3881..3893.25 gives 1.9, 8.3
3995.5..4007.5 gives -2.2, 14.4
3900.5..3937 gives 5.7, 8.78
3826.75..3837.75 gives 4.6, 5.03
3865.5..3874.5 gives 2.2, 7.11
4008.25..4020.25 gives -2.1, 14.6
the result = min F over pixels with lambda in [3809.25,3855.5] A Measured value 2.19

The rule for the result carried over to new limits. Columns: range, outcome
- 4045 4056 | 11.7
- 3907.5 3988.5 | 2.97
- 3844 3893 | 4.48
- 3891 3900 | 7.69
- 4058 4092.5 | 9.8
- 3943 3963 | 5.54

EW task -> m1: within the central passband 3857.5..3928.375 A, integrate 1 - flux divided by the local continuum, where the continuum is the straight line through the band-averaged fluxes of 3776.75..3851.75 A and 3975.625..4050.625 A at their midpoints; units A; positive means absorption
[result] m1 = 9.19 A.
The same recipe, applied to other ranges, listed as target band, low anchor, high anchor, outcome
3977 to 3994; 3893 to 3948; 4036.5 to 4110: -2.5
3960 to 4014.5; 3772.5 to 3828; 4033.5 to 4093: 6.0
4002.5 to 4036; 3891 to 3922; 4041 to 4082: -3.1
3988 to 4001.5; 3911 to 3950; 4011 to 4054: -2.3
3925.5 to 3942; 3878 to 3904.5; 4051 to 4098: 6.5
